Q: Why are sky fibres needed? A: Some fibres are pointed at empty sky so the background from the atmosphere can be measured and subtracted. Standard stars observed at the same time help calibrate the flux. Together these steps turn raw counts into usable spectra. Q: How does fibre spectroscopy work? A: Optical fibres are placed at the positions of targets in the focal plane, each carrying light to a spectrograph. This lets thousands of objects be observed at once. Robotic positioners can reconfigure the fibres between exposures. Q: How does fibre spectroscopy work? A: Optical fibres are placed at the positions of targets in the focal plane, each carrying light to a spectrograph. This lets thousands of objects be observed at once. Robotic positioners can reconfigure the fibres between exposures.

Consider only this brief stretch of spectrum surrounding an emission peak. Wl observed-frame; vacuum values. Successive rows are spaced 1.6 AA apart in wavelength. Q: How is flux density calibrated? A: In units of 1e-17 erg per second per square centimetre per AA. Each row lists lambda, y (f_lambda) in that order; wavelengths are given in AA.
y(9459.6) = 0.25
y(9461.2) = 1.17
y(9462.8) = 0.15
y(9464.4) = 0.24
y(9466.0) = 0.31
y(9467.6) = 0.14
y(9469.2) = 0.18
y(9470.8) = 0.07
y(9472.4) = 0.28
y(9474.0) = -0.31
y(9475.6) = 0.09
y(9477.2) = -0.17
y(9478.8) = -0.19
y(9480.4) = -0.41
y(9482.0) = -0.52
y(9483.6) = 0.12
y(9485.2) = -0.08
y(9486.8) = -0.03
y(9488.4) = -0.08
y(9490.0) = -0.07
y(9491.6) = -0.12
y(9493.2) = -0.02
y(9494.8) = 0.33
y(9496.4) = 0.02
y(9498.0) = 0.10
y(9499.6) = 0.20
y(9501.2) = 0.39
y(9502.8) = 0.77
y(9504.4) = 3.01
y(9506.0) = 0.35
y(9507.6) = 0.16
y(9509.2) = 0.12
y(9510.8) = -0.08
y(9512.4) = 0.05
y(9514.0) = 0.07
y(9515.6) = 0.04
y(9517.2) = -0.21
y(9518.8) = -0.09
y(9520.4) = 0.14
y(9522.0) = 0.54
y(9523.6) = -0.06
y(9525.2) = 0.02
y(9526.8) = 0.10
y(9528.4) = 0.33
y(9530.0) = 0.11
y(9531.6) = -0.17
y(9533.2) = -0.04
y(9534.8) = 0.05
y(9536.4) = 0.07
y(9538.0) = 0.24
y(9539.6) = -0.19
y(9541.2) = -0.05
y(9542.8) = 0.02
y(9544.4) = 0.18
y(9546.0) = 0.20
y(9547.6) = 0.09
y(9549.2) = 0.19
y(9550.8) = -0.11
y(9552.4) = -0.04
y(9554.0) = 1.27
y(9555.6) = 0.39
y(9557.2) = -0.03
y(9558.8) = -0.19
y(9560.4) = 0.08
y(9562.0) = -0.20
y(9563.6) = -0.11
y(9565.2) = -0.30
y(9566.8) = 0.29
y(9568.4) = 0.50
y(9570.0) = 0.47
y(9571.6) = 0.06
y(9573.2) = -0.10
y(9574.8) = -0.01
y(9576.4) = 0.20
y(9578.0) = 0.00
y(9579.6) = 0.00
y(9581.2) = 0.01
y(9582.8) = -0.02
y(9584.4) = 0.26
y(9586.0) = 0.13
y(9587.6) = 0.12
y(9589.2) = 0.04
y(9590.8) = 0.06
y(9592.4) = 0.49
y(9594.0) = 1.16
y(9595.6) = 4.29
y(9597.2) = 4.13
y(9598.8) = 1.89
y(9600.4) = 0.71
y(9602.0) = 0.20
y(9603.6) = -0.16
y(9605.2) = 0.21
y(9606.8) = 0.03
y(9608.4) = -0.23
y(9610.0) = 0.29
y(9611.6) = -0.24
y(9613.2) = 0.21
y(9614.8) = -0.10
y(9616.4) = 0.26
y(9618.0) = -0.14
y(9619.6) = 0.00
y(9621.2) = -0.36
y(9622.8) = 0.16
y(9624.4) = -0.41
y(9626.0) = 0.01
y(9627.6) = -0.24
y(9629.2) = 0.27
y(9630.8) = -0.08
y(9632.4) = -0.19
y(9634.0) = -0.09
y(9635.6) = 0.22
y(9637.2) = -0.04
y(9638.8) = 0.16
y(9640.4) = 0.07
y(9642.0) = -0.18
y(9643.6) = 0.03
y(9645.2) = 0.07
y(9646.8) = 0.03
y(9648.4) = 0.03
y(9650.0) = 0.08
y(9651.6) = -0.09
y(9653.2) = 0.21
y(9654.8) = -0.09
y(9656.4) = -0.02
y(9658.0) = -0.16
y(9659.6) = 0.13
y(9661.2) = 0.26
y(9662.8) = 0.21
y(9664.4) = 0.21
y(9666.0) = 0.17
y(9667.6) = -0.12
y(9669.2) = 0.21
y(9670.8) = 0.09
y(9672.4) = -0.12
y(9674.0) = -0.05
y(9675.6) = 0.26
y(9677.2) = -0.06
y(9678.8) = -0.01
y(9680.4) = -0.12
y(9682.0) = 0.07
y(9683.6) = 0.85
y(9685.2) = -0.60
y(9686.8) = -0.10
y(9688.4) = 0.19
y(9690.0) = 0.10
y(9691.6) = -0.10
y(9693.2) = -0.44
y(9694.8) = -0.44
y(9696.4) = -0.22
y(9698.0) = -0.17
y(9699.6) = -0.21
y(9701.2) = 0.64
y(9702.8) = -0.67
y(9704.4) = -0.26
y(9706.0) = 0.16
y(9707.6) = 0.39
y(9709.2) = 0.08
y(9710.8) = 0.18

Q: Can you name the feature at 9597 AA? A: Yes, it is [O III] 5007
